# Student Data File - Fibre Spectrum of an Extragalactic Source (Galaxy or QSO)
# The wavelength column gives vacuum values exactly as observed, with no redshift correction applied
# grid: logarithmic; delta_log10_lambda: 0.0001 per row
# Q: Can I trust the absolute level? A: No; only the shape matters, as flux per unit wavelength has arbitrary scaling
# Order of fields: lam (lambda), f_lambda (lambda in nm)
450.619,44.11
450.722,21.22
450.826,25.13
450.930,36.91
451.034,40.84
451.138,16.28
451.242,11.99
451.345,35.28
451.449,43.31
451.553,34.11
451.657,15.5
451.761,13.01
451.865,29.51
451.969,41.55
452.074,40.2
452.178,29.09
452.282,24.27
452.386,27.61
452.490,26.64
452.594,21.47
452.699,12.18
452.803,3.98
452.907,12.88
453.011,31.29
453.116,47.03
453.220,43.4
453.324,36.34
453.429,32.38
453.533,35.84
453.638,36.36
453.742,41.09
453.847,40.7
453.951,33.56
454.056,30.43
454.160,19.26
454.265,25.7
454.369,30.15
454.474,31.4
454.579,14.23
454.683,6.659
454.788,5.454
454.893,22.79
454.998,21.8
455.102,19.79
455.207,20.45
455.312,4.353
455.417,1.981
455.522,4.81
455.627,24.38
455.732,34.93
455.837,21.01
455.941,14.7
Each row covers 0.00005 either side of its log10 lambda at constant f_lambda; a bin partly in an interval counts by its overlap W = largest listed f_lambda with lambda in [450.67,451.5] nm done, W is 43.31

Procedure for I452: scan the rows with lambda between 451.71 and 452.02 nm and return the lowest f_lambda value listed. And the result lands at 13.01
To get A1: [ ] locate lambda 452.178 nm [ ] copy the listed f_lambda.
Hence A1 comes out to 29.09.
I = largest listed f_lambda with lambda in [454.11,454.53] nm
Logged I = 31.4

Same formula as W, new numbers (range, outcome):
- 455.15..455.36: 20.45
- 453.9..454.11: 33.56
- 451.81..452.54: 41.55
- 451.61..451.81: 15.5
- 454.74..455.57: 22.79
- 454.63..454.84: 6.659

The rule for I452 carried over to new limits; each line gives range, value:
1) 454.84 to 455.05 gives 21.8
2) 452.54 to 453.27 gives 3.98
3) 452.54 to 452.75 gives 12.18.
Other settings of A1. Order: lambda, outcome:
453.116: 47.03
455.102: 19.79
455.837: 21.01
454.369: 30.15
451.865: 29.51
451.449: 43.31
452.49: 26.64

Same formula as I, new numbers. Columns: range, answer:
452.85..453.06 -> 31.29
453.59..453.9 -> 41.09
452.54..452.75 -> 21.47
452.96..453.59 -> 47.03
